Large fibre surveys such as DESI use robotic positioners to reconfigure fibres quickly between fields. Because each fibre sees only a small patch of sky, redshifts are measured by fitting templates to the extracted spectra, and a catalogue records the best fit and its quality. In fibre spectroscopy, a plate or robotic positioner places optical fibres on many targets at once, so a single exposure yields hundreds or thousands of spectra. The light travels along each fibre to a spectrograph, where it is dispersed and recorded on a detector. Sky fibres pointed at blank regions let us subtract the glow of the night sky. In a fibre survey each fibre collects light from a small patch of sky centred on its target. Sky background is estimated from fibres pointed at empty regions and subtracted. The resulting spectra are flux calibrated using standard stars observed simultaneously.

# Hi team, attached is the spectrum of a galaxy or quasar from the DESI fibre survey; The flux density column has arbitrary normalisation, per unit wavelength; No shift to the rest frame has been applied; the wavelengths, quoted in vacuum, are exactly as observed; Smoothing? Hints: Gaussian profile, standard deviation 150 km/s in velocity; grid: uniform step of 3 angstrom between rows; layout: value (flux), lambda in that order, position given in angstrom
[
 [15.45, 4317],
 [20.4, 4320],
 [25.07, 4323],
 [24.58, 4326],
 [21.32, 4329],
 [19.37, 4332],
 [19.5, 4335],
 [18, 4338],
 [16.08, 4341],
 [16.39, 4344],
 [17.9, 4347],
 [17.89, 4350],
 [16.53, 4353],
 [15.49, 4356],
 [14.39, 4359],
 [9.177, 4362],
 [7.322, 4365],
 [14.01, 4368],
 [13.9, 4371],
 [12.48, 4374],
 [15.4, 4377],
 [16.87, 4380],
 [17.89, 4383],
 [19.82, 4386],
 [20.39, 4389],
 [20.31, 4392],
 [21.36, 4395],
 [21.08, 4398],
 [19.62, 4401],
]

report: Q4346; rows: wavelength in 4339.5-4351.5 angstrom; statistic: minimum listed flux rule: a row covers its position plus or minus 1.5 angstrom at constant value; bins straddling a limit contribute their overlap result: 16.08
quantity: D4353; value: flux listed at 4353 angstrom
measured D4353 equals 16.53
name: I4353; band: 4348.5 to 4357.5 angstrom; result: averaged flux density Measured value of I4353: 16.6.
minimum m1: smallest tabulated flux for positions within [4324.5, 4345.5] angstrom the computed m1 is 16.08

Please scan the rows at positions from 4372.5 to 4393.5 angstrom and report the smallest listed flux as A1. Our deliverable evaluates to 12.48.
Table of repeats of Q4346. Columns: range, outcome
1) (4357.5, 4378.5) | 7.322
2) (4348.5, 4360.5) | 14.39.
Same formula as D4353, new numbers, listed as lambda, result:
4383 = 17.89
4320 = 20.4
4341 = 16.08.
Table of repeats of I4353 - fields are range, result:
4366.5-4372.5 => 14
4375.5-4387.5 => 17.5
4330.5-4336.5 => 19.4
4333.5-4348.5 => 17.6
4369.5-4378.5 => 13.9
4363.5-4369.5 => 10.7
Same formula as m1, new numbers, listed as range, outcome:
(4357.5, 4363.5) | 9.177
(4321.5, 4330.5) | 21.32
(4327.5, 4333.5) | 19.37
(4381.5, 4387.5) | 17.89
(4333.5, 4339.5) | 18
